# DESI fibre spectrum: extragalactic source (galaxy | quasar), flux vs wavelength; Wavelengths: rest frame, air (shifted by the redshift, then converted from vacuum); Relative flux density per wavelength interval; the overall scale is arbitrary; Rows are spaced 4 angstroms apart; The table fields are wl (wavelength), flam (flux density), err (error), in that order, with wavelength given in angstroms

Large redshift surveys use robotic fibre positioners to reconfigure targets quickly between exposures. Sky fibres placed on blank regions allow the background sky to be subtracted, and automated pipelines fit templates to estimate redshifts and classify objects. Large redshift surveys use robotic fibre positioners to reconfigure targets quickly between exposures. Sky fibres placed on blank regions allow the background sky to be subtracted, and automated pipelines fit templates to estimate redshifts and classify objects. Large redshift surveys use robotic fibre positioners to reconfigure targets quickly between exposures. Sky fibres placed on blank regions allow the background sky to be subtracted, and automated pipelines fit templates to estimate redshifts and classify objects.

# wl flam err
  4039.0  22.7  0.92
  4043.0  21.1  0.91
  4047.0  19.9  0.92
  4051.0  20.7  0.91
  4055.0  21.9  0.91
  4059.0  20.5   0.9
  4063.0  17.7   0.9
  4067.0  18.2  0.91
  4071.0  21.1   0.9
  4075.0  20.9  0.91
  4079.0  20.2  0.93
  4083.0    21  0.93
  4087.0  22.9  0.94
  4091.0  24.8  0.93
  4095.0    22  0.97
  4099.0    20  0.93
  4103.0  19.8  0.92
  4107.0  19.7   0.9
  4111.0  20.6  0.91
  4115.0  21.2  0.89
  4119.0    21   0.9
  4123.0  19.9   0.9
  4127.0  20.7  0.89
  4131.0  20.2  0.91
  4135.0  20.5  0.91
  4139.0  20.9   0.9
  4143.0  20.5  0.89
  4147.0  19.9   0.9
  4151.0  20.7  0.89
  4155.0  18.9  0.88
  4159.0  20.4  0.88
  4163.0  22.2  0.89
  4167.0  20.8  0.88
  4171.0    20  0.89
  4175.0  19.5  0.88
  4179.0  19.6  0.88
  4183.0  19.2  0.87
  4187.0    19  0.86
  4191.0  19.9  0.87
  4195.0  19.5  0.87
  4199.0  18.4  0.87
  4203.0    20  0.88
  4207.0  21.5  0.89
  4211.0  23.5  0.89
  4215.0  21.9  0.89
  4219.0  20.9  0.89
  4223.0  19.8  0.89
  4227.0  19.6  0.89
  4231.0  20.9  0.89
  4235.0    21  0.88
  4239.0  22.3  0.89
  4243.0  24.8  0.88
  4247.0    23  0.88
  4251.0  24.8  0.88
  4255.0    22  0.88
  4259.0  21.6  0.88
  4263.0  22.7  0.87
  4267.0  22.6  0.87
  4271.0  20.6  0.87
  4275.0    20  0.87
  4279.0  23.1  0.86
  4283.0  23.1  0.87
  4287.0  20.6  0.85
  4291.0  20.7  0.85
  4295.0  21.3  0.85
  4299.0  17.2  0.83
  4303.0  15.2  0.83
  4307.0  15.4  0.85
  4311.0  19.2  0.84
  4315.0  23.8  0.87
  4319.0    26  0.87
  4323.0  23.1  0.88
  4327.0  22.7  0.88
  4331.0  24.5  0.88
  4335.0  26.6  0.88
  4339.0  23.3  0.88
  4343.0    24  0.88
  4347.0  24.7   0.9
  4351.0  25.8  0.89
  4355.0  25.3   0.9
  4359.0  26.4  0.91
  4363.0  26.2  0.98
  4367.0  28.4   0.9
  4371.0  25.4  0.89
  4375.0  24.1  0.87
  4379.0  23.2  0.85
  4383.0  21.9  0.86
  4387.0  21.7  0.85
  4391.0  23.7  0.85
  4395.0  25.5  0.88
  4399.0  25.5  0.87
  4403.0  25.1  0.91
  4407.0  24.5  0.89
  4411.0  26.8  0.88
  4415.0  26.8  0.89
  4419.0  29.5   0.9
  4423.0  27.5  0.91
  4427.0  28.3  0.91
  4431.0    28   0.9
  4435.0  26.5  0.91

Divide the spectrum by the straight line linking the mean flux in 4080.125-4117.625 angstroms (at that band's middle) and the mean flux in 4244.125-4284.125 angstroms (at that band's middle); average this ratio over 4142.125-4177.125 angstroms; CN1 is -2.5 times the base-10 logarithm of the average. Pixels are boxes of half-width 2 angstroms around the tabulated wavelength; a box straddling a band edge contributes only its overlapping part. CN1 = 0.07 mag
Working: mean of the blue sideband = 21.3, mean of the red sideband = 22.4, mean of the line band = 20.3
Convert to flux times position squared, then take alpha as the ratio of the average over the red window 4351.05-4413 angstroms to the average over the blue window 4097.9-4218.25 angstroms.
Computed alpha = 1.4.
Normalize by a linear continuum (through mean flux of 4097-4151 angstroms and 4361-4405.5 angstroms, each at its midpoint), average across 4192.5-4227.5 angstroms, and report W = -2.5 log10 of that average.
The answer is 0.061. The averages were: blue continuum 20.4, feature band 20.6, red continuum 24.6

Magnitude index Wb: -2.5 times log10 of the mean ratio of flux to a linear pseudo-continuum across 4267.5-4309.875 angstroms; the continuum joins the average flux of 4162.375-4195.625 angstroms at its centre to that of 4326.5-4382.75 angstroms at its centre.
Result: 0.16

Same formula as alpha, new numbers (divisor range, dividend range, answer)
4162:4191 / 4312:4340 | 1.30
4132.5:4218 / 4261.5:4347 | 1.14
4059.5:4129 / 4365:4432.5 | 1.43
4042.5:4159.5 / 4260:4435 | 1.30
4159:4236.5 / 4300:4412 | 1.26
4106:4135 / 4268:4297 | 1.13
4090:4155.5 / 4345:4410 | 1.36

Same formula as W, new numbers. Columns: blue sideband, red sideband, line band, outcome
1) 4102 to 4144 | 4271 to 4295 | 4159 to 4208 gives 0.05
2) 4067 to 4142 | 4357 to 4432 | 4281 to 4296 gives 0.12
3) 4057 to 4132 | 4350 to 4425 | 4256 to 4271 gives 0.06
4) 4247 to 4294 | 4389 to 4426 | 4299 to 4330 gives 0.13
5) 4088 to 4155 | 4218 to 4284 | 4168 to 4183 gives 0.08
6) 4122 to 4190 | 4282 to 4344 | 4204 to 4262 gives -0.05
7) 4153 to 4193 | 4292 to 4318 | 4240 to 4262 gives -0.19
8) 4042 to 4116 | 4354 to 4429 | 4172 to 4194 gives 0.15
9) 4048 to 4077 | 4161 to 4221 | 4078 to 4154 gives -0.03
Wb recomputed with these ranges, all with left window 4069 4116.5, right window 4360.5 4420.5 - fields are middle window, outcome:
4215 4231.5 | 0.125 mag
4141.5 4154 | 0.087 mag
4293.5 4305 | 0.325 mag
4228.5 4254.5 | 0.024 mag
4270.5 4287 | 0.097 mag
